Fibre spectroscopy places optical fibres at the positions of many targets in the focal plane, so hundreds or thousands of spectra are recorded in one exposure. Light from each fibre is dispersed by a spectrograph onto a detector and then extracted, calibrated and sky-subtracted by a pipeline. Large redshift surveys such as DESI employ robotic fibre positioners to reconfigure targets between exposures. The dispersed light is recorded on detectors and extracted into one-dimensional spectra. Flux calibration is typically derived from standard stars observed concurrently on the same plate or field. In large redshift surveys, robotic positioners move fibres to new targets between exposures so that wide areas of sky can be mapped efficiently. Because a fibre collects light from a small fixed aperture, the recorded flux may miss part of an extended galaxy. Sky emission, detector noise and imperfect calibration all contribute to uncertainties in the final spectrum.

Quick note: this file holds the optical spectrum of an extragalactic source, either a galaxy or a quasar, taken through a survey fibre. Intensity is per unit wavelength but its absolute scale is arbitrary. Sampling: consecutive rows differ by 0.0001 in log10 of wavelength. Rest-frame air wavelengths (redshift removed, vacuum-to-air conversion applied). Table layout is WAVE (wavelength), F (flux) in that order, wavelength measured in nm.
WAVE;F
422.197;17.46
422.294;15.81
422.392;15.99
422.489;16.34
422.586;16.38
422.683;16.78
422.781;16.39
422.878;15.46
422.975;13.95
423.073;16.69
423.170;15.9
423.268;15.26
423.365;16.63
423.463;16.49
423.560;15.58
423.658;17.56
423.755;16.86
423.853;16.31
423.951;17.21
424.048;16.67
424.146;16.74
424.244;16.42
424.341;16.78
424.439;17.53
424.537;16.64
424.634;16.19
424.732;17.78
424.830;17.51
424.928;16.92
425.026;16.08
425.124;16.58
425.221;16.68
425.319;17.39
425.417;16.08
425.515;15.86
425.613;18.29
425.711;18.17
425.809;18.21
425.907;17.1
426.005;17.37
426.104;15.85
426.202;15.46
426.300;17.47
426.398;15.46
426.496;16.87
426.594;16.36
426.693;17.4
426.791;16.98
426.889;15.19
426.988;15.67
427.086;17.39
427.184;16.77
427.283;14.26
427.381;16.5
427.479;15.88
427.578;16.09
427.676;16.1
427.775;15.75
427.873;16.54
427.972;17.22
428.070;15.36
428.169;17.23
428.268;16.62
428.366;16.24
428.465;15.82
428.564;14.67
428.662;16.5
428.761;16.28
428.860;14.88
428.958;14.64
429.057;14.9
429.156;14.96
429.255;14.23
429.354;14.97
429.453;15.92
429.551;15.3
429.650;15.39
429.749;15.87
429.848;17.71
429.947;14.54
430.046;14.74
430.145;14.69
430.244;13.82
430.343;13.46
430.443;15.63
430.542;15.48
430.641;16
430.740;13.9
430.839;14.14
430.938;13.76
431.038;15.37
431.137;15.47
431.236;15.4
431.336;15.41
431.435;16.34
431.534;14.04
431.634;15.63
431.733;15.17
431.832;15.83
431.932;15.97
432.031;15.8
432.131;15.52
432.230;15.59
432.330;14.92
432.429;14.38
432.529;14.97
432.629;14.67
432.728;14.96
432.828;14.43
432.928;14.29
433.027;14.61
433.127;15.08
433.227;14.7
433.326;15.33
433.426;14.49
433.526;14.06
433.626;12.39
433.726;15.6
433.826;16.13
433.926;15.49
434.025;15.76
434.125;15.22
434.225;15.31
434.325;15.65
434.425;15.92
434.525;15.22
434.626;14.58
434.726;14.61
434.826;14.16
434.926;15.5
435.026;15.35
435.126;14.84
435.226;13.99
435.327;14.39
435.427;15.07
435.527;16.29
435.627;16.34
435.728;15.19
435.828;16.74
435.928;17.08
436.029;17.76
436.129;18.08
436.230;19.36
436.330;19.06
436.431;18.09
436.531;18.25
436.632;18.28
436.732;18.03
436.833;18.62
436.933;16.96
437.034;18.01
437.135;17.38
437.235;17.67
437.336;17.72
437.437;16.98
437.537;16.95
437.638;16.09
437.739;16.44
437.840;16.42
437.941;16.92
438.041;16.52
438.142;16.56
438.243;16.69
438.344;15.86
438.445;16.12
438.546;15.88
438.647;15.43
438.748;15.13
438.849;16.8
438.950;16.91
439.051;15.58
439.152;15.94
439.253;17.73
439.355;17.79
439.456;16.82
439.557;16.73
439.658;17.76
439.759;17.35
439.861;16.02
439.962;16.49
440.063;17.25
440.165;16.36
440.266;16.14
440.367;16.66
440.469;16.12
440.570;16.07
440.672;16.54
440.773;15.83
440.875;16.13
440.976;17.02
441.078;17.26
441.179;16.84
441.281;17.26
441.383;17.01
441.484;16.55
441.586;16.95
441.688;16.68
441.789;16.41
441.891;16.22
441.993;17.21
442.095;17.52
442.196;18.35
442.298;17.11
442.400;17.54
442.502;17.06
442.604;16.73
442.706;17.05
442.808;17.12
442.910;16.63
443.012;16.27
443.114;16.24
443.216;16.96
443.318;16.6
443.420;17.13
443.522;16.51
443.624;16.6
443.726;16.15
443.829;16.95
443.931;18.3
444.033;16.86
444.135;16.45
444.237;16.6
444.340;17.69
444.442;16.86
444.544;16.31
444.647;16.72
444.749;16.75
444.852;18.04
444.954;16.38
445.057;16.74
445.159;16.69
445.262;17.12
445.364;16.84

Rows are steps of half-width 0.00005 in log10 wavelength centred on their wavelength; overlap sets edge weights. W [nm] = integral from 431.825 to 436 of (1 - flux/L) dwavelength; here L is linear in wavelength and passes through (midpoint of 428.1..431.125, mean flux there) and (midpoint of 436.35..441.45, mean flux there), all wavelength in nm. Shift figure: 0.22 nm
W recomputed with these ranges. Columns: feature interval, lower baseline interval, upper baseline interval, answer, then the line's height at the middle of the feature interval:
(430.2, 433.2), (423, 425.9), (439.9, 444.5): 0.32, 16.8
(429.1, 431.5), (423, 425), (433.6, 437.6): 0.20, 16.5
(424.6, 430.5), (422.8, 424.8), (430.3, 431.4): -0.17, 15.6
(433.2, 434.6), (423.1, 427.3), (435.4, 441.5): 0.14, 16.8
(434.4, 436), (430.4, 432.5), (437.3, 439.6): 0.06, 15.9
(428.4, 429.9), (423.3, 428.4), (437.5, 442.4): 0.10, 16.6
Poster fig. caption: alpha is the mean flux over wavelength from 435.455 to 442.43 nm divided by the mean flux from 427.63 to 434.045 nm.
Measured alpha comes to 1.1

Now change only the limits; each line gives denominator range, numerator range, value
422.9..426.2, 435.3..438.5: 1.02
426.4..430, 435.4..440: 1.07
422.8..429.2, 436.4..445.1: 1.03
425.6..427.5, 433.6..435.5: 0.91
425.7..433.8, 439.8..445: 1.08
